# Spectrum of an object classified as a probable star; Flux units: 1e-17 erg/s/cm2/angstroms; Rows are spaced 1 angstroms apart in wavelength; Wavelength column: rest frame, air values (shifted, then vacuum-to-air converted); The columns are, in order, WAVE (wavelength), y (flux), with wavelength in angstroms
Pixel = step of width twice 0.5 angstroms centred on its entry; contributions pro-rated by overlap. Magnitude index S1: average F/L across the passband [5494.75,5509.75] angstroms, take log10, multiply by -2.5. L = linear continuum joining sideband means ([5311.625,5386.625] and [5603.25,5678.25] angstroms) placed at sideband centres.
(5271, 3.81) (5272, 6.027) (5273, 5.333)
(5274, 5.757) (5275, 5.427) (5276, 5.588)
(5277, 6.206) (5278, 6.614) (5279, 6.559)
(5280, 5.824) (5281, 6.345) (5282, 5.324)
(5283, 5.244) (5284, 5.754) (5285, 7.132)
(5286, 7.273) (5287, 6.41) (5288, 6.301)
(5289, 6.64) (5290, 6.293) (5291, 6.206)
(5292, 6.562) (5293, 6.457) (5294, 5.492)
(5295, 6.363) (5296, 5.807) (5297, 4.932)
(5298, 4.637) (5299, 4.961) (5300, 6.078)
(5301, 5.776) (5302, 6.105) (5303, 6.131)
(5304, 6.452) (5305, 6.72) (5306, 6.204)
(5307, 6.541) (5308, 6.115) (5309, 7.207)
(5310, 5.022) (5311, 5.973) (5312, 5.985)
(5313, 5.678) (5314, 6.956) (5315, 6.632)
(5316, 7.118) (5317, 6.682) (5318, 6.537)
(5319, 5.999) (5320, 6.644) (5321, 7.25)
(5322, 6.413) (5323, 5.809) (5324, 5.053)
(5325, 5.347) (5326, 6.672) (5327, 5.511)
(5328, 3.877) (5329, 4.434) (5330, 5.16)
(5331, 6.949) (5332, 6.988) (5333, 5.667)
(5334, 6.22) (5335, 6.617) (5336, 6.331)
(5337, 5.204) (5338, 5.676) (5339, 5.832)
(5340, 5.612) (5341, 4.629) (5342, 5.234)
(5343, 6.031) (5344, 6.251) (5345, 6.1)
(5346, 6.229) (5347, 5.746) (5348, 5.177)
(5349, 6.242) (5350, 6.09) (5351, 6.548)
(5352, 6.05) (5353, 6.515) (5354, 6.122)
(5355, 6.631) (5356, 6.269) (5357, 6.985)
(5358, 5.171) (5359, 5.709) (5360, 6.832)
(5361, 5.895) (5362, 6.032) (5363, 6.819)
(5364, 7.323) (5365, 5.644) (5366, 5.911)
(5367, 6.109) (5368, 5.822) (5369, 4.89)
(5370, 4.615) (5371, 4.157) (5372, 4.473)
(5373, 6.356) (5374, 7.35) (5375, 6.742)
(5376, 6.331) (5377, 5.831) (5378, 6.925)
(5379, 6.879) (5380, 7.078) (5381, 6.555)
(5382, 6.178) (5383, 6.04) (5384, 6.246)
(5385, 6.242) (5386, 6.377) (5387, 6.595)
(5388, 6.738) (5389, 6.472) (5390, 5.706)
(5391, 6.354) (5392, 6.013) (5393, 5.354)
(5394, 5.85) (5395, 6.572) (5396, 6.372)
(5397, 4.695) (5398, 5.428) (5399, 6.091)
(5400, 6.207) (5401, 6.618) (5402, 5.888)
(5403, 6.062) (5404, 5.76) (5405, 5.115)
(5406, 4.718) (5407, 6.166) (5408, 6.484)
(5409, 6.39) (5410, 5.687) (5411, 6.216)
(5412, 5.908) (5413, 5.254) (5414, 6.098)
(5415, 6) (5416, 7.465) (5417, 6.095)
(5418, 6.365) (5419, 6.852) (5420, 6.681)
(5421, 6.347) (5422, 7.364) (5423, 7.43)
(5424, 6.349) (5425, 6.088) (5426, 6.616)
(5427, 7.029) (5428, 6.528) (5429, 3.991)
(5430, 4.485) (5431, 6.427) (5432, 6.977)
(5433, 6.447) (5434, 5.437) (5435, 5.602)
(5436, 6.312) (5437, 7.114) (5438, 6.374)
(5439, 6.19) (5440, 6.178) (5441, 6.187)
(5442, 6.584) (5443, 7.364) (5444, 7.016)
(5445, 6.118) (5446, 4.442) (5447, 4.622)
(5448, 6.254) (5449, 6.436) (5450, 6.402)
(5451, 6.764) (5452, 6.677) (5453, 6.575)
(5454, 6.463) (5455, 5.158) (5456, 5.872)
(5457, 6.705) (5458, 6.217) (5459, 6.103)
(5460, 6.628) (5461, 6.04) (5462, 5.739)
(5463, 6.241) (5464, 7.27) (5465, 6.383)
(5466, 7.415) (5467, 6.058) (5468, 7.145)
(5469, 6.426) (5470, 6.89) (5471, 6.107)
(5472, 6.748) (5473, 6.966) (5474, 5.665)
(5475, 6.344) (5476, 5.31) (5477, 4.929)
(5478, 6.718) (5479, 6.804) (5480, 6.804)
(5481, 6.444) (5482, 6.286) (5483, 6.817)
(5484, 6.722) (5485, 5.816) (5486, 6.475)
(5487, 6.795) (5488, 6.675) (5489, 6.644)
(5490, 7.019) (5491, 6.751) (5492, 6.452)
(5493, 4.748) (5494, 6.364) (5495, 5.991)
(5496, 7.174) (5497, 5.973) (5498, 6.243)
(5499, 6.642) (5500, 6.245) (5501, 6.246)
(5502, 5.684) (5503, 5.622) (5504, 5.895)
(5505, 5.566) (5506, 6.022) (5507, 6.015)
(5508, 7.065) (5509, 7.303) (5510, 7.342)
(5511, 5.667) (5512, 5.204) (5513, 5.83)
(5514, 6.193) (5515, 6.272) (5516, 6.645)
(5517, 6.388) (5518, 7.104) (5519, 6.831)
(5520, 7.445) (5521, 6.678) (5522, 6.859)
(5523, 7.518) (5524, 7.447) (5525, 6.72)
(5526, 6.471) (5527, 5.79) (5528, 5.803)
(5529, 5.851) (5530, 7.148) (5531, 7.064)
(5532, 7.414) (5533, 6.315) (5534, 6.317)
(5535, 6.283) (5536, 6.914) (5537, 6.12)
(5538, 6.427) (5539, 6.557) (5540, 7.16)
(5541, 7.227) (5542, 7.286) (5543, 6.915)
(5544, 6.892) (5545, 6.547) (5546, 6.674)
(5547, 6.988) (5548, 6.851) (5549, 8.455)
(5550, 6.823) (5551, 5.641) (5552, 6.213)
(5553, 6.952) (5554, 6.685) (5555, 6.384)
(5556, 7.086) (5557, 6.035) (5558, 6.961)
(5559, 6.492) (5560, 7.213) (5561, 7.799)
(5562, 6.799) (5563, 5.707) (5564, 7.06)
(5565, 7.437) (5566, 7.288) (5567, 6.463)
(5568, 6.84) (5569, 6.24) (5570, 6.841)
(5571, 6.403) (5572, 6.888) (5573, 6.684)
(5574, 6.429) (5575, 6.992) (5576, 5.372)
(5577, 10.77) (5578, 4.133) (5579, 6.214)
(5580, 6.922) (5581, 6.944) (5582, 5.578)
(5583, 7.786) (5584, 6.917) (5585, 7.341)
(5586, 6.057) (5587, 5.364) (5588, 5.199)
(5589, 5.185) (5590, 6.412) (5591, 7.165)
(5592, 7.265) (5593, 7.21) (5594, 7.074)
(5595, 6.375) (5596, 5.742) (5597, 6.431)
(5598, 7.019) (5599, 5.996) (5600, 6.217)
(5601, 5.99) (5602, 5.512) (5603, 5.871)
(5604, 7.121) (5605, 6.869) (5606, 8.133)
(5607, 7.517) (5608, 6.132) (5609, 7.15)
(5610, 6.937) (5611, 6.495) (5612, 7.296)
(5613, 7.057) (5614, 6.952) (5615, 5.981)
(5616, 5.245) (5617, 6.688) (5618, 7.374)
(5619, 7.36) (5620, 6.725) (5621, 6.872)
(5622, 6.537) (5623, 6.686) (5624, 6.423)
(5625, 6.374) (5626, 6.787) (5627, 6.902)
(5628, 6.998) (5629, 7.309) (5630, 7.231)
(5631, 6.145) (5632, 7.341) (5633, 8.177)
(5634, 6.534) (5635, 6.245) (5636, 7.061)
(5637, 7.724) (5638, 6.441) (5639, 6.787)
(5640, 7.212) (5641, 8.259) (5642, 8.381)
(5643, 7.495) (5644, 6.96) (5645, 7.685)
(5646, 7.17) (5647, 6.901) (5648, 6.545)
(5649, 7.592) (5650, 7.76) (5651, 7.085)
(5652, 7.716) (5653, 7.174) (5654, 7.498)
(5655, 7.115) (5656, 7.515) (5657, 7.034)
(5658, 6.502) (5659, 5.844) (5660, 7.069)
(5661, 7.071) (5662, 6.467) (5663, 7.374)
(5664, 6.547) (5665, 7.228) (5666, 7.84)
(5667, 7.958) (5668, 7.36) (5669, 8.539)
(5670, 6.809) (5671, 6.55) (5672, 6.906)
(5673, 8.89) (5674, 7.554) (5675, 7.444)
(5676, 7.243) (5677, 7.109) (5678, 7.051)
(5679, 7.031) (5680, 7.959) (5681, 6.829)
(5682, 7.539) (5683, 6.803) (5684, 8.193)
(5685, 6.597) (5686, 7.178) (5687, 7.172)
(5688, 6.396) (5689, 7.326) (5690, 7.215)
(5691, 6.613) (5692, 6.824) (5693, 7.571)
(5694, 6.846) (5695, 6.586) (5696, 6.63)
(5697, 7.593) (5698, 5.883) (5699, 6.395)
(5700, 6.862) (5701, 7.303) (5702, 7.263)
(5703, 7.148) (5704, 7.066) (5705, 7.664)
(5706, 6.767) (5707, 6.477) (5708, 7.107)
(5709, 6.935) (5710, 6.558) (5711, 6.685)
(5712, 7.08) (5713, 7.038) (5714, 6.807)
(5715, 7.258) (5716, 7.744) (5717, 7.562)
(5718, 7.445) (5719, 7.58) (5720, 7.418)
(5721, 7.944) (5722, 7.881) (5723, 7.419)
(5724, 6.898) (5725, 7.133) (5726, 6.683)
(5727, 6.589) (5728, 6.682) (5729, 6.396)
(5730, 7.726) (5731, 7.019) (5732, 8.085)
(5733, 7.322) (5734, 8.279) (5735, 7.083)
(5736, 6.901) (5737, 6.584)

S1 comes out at 0.06 mag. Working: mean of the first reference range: 6.06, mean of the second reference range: 7.09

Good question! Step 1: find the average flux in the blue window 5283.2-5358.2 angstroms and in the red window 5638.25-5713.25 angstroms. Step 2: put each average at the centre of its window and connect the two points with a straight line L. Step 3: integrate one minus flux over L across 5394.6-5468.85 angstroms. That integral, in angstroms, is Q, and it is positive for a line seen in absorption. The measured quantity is 2.2 angstroms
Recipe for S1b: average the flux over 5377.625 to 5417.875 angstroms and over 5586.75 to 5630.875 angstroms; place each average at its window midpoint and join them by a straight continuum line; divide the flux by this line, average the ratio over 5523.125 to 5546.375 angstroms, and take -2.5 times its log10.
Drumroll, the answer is -0.04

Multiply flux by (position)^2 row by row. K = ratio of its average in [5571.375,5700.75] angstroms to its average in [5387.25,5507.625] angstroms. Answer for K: 1.2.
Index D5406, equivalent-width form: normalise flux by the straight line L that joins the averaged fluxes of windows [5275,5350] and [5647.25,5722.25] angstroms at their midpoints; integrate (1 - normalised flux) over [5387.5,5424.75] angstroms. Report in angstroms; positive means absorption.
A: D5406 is 1.0 angstroms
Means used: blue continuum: 6.02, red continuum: 7.16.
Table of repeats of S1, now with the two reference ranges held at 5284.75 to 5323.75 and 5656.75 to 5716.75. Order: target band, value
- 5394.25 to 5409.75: 0.097 mag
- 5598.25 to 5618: 0.048 mag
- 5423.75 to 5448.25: 0.072 mag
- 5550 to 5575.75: 0.020 mag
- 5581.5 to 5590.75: 0.105 mag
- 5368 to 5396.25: 0.051 mag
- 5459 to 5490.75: 0.026 mag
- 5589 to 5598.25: 0.037 mag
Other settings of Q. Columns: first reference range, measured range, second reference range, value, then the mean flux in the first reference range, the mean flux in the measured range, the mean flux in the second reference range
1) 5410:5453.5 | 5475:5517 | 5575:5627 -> 0.75 angstroms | 6.26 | 6.28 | 6.61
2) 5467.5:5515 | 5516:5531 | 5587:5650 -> -0.67 angstroms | 6.31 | 6.73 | 6.81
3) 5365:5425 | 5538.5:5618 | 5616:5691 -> 1.80 angstroms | 6.11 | 6.68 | 7.14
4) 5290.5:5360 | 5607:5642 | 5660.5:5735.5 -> 0.24 angstroms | 6.01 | 6.9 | 7.17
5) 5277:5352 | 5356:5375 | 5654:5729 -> 0.79 angstroms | 6.04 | 5.93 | 7.12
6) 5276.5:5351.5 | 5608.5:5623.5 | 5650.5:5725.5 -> 0.40 angstroms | 6.04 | 6.76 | 7.16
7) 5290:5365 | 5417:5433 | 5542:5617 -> -0.21 angstroms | 6.04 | 6.36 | 6.66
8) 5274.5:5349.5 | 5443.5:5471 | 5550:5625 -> 0.21 angstroms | 6.02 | 6.3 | 6.64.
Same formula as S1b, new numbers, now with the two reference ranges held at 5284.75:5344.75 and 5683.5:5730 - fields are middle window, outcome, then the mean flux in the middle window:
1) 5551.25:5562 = -0.014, 6.76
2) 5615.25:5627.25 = 0.031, 6.65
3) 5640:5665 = -0.043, 7.2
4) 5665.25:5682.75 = -0.069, 7.44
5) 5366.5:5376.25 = 0.096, 5.67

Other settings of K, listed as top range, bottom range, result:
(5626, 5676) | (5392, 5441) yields 1.28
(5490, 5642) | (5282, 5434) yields 1.18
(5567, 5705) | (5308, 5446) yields 1.25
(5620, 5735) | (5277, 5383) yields 1.34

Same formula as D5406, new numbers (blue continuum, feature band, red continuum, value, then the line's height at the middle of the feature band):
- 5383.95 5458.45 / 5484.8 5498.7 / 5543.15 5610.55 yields 0.0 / 6.39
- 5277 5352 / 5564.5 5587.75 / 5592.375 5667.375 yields 0.4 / 6.78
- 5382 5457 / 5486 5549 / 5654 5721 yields -0.2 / 6.51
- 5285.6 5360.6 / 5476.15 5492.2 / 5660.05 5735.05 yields 0.1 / 6.53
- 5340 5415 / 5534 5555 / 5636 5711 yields -0.3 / 6.66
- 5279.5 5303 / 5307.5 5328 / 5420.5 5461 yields -0.4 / 6.04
